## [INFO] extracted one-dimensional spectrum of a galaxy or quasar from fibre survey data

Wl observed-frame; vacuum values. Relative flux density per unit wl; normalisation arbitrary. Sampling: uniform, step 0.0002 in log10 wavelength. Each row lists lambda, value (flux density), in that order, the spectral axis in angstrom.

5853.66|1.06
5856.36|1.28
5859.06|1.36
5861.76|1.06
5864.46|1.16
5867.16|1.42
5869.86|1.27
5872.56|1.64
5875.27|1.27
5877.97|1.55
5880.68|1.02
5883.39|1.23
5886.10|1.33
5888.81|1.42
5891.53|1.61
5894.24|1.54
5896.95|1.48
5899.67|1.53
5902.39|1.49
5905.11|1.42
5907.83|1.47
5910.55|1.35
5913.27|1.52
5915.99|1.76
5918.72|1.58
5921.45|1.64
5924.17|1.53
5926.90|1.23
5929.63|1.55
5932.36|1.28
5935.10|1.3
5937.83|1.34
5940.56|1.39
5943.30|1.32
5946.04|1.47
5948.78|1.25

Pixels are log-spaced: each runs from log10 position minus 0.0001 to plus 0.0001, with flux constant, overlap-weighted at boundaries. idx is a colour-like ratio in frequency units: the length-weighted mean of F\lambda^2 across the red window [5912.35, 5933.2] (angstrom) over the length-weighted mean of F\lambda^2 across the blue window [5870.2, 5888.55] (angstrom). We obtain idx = 1.1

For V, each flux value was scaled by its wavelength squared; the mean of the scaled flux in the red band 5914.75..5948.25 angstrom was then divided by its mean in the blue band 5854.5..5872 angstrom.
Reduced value 1.2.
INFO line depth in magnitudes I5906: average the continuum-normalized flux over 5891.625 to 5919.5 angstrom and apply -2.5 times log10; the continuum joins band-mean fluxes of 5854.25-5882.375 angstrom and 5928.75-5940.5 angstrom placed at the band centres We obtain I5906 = -0.14 mag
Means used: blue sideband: 1.3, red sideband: 1.36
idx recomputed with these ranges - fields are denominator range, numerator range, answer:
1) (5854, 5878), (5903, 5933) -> 1.16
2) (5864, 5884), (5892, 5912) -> 1.12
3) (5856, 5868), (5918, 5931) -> 1.23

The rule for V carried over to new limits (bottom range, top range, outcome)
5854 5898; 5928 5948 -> 1.04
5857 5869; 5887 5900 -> 1.22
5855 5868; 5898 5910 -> 1.19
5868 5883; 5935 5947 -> 1.04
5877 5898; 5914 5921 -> 1.20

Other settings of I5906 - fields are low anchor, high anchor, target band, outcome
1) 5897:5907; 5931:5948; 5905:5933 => -0.056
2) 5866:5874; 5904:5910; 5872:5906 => 0.013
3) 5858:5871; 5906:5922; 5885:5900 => -0.050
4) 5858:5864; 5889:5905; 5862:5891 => 0.001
